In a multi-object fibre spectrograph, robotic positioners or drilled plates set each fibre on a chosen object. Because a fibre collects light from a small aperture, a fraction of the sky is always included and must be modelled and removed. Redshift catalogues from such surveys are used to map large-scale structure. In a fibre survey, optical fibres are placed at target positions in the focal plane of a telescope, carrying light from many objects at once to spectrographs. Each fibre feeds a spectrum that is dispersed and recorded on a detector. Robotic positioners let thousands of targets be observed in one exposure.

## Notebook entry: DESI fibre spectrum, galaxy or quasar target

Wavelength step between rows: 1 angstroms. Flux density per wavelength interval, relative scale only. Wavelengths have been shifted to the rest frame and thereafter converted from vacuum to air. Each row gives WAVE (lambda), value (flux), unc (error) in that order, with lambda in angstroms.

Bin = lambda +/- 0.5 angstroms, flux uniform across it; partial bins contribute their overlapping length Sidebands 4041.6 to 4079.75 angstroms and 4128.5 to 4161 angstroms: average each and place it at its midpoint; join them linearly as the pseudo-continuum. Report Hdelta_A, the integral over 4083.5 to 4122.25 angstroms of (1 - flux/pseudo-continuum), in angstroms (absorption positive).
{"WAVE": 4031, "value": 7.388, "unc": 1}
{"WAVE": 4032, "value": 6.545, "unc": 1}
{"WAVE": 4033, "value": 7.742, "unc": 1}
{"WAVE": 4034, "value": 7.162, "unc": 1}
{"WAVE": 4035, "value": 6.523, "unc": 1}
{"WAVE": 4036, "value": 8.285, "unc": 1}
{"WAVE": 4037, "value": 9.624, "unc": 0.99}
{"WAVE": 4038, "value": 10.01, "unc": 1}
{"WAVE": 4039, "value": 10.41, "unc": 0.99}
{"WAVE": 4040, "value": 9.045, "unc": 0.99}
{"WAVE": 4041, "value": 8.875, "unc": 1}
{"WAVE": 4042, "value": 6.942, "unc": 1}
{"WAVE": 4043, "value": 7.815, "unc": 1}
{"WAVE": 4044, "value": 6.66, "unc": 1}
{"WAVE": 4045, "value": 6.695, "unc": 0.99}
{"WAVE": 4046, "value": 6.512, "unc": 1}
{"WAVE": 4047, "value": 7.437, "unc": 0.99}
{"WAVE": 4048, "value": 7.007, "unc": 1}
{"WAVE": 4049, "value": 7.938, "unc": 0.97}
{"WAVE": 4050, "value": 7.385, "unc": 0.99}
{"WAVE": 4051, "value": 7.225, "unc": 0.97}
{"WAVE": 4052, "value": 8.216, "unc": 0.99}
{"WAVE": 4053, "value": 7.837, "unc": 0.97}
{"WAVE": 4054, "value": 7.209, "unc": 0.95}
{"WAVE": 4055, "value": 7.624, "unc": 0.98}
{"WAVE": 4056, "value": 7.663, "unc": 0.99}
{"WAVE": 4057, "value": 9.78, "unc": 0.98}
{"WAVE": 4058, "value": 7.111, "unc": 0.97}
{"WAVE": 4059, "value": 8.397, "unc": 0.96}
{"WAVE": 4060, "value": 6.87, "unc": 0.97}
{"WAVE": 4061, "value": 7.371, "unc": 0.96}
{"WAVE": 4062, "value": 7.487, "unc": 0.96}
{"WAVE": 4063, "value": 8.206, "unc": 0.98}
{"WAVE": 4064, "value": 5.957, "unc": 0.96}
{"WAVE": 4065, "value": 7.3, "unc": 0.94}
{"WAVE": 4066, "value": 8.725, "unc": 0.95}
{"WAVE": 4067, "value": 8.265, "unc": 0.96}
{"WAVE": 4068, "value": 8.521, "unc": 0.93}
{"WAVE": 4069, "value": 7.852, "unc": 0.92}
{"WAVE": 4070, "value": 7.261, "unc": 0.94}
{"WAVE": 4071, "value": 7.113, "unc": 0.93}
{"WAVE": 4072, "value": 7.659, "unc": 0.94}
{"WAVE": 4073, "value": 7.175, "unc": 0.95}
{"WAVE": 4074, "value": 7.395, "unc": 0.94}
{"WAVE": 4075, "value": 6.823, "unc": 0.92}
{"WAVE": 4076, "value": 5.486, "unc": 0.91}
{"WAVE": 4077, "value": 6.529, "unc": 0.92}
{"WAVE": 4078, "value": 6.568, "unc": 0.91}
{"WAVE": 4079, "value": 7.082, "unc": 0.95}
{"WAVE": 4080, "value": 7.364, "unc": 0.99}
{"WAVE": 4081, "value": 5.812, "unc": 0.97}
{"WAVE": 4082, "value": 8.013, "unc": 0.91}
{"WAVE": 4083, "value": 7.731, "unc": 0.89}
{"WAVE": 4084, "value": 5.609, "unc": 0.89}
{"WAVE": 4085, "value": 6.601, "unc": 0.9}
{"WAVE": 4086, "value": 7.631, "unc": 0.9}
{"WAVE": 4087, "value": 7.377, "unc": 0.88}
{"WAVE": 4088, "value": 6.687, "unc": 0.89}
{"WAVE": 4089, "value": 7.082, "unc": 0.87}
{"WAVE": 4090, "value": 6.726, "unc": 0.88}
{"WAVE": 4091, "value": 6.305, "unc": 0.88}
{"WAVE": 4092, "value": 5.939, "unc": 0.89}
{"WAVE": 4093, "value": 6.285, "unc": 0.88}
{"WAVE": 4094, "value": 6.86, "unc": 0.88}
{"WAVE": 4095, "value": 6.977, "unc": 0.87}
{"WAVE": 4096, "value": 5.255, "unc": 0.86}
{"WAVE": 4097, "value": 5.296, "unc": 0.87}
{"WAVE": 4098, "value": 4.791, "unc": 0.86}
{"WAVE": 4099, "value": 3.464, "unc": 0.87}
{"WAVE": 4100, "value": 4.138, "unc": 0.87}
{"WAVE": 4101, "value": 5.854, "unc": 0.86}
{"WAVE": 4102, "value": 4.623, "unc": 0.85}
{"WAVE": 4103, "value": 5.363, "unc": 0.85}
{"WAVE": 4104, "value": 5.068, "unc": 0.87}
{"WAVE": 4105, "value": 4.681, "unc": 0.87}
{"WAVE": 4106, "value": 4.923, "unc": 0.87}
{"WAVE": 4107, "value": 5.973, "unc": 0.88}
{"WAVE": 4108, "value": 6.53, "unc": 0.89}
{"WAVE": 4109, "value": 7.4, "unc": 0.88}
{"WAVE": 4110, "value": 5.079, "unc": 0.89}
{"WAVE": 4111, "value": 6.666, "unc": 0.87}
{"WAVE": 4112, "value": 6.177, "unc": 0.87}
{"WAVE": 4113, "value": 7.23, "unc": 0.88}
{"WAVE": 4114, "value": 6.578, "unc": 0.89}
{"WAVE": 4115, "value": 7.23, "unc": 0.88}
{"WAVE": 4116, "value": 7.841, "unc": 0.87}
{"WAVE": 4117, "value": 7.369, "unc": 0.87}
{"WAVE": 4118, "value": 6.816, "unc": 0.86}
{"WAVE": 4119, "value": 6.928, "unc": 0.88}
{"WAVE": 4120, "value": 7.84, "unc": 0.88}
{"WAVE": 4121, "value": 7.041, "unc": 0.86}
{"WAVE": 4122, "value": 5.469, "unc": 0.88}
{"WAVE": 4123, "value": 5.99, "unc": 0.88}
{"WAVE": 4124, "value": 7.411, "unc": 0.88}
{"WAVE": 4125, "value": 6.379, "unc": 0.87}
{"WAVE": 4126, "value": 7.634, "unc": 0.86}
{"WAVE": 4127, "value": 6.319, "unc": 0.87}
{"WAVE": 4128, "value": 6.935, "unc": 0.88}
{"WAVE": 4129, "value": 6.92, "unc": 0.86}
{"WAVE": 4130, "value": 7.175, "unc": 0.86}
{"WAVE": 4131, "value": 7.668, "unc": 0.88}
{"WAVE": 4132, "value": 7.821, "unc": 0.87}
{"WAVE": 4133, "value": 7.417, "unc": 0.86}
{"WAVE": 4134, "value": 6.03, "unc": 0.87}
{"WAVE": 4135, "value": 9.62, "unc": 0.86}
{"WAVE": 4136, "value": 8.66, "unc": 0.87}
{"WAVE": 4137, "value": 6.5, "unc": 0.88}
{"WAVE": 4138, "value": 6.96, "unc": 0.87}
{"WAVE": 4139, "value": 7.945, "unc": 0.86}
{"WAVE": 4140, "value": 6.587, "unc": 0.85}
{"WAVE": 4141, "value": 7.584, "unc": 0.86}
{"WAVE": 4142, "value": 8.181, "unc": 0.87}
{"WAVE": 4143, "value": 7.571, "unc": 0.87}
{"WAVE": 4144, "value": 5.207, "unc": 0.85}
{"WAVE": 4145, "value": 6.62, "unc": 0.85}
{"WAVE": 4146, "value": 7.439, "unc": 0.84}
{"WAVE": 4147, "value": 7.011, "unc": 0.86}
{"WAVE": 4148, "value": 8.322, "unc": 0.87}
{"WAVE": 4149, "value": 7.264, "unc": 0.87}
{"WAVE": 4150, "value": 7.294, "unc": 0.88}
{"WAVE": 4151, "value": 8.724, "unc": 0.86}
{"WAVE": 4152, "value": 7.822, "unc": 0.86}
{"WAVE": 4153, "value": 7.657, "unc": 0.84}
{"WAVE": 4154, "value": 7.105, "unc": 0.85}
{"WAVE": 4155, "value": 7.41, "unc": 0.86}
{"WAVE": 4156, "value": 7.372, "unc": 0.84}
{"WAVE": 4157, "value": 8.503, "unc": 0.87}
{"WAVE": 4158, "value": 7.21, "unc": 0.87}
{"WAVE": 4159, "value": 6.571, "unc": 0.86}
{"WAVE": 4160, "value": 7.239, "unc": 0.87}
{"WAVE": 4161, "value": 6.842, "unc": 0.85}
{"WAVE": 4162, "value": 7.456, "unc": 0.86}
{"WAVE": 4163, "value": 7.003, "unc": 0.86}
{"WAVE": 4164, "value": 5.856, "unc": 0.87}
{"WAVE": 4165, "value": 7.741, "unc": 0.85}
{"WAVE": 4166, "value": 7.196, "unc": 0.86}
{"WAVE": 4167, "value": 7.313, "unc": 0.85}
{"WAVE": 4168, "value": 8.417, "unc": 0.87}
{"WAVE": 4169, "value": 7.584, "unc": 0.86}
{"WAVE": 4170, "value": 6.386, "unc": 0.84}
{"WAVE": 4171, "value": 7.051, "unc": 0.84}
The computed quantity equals 6.3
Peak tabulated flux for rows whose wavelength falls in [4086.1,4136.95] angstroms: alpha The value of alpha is 9.62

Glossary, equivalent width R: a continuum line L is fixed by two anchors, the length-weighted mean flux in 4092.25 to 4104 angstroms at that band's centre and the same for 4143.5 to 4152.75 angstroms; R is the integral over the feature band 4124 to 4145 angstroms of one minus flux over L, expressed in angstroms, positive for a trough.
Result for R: -1.47 angstroms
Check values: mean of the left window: 5.36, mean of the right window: 7.31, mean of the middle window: 7.24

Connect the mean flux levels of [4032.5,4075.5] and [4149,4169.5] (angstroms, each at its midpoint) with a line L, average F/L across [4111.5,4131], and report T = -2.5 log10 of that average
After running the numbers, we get 0.09 mag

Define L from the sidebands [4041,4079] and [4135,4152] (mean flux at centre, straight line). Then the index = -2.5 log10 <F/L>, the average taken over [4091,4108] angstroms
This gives 0.346 mag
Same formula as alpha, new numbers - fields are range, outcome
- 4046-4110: 9.78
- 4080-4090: 8.013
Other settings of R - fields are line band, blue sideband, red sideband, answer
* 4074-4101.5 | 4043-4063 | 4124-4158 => 4.2 angstroms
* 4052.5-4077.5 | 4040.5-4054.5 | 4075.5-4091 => -1.4 angstroms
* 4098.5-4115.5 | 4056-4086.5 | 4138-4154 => 3.8 angstroms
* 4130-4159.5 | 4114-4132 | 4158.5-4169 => -1.4 angstroms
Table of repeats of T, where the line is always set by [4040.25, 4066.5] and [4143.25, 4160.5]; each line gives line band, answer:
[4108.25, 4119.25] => 0.090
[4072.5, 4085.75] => 0.107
